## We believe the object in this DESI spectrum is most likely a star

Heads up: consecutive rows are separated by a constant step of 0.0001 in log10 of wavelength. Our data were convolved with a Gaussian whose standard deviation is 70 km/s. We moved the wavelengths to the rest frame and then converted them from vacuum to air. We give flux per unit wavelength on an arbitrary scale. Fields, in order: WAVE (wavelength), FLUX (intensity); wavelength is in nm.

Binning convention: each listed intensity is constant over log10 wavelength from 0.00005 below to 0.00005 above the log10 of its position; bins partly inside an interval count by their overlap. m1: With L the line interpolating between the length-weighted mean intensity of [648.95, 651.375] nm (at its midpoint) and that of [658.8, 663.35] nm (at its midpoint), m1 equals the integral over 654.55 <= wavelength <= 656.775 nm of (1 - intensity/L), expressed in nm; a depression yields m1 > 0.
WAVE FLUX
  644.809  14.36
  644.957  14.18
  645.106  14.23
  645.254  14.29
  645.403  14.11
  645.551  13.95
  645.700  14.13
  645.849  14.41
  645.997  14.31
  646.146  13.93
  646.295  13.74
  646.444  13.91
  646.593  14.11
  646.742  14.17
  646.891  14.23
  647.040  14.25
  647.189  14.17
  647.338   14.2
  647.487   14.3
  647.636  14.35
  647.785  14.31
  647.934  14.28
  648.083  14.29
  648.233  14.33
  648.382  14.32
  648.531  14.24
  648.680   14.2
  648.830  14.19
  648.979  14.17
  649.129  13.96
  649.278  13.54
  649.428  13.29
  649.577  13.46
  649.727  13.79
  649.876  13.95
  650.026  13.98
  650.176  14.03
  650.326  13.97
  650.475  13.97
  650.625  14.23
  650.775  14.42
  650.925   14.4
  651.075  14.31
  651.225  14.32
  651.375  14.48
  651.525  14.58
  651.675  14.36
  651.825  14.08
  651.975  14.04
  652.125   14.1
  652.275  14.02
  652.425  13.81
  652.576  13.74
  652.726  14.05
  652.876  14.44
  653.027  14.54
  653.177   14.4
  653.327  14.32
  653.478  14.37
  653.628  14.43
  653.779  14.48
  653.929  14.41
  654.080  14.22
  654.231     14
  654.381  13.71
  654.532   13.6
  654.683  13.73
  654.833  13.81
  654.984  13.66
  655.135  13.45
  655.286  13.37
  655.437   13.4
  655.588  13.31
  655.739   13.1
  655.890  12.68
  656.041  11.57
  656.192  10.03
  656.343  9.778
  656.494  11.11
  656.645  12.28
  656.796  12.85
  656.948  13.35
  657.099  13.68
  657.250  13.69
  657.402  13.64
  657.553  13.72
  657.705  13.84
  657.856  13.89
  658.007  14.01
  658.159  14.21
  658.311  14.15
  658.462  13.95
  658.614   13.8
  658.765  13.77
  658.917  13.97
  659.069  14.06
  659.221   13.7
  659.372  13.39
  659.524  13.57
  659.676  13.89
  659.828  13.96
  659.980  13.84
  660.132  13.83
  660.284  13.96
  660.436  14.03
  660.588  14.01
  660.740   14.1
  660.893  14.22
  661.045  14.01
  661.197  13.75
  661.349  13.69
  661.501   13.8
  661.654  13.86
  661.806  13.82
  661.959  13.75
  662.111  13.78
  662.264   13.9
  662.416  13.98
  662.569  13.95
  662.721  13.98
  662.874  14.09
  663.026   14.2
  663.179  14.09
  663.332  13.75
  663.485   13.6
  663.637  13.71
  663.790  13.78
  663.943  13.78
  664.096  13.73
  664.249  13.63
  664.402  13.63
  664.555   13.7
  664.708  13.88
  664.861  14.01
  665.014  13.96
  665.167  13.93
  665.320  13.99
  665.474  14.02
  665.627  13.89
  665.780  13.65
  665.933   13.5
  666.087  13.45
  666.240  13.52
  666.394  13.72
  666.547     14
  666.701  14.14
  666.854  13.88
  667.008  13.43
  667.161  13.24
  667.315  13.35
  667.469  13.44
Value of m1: 0.22 nm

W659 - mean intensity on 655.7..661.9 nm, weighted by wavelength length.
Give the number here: 13.4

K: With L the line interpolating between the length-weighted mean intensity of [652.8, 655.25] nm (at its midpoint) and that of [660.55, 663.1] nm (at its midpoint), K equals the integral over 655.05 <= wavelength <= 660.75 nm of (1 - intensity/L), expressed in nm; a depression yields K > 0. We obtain 0.27 nm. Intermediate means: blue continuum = 14.1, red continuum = 13.9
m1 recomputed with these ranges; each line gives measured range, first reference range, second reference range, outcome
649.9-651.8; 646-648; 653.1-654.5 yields 0.00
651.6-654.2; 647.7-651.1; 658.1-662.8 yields -0.04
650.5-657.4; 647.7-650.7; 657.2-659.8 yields 0.16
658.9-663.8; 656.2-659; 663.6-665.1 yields -0.12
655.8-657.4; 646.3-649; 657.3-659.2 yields 0.20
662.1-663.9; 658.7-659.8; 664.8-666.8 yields -0.01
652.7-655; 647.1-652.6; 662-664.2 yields -0.02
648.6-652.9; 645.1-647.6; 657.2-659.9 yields -0.01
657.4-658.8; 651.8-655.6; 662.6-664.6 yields 0.00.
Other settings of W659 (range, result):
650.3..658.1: 13.6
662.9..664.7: 13.8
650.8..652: 14.3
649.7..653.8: 14.2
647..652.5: 14.1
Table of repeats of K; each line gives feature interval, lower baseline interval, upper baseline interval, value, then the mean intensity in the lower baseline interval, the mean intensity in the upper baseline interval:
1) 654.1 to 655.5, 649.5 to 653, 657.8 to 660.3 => 0.03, 14.1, 13.9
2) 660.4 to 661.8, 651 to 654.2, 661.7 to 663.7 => 0.00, 14.3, 13.9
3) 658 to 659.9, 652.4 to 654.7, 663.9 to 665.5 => 0.02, 14.2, 13.8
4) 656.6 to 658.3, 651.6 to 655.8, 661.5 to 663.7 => 0.04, 14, 13.9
